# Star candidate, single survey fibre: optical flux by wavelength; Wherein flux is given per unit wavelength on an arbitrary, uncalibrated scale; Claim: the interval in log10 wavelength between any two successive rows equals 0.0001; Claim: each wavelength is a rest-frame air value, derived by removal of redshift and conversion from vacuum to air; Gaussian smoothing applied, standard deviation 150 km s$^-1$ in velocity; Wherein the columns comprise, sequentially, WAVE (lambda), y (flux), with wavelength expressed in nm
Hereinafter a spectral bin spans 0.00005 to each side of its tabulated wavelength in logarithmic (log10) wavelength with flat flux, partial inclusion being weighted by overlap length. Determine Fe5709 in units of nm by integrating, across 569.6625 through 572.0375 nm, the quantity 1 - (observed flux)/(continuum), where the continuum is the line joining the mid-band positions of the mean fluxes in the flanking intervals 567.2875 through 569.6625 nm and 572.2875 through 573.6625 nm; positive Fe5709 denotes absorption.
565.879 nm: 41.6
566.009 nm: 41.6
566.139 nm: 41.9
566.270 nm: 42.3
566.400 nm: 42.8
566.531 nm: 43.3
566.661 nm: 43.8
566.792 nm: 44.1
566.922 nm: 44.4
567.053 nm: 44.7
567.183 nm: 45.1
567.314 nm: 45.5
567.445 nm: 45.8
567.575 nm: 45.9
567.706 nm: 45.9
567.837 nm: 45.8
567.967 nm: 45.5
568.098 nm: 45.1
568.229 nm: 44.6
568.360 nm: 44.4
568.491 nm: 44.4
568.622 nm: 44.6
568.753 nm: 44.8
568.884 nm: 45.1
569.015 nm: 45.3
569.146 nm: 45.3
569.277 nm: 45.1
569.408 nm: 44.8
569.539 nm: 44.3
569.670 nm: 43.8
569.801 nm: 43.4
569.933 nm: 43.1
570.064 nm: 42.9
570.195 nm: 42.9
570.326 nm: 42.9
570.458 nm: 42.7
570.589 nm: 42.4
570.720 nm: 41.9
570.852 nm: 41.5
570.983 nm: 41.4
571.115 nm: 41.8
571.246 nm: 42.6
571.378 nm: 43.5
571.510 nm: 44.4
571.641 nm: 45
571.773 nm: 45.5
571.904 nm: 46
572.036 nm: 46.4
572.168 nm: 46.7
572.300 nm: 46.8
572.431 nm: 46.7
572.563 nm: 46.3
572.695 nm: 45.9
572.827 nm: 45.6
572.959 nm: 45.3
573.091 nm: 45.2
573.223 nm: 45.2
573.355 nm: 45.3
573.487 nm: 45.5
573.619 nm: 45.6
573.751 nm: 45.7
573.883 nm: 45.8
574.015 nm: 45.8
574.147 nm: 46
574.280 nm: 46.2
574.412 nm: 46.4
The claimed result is 0.11 nm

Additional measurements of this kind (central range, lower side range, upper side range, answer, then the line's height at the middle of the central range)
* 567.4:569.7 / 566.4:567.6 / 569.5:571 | -0.07 nm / 43.7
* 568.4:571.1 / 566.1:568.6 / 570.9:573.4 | 0.07 nm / 44.8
